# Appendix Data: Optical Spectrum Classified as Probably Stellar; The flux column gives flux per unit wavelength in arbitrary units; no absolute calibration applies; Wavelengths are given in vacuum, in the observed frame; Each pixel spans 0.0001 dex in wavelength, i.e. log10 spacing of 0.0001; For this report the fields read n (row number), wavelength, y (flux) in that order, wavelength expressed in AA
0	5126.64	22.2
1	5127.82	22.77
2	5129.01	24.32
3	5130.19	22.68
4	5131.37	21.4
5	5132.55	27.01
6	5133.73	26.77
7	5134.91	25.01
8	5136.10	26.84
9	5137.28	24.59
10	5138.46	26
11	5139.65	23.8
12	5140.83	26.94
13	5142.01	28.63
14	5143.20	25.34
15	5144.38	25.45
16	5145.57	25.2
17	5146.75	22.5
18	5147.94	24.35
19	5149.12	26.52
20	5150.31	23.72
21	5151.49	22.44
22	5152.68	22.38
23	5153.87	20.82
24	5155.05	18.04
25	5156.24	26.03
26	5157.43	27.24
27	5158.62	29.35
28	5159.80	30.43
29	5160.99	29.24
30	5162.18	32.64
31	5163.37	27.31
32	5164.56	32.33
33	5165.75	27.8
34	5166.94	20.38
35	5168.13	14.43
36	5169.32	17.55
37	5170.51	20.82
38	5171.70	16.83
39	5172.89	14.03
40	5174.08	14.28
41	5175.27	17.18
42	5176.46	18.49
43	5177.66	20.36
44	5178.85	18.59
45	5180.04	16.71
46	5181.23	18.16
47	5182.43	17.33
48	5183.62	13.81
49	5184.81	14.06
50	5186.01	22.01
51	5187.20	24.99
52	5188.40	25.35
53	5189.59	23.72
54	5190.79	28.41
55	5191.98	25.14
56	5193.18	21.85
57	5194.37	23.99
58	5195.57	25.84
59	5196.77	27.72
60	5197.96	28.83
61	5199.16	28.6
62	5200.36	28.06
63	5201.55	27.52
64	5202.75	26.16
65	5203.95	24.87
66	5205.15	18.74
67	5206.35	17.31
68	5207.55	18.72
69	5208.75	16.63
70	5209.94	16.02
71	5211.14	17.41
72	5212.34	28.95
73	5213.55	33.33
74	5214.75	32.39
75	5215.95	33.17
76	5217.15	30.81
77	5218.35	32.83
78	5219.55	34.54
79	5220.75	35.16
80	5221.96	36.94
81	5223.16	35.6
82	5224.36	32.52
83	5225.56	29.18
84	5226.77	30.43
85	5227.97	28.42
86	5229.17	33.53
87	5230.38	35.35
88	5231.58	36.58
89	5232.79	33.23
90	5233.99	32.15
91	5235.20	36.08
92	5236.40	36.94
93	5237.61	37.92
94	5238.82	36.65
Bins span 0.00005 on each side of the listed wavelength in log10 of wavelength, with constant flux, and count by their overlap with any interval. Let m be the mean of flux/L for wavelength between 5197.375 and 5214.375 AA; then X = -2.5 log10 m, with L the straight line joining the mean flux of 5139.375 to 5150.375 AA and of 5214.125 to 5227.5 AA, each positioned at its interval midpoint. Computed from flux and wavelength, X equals 0.306 mag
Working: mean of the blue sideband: 25.4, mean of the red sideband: 33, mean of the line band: 23.8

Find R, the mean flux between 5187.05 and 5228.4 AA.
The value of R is 27.2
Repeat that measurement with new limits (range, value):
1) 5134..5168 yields 25.6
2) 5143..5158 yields 23.8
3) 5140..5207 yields 23.2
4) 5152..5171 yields 24.8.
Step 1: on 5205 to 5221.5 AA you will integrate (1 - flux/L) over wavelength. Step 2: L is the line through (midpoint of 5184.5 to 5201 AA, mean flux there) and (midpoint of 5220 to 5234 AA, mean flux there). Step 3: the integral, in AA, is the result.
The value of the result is 2.1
